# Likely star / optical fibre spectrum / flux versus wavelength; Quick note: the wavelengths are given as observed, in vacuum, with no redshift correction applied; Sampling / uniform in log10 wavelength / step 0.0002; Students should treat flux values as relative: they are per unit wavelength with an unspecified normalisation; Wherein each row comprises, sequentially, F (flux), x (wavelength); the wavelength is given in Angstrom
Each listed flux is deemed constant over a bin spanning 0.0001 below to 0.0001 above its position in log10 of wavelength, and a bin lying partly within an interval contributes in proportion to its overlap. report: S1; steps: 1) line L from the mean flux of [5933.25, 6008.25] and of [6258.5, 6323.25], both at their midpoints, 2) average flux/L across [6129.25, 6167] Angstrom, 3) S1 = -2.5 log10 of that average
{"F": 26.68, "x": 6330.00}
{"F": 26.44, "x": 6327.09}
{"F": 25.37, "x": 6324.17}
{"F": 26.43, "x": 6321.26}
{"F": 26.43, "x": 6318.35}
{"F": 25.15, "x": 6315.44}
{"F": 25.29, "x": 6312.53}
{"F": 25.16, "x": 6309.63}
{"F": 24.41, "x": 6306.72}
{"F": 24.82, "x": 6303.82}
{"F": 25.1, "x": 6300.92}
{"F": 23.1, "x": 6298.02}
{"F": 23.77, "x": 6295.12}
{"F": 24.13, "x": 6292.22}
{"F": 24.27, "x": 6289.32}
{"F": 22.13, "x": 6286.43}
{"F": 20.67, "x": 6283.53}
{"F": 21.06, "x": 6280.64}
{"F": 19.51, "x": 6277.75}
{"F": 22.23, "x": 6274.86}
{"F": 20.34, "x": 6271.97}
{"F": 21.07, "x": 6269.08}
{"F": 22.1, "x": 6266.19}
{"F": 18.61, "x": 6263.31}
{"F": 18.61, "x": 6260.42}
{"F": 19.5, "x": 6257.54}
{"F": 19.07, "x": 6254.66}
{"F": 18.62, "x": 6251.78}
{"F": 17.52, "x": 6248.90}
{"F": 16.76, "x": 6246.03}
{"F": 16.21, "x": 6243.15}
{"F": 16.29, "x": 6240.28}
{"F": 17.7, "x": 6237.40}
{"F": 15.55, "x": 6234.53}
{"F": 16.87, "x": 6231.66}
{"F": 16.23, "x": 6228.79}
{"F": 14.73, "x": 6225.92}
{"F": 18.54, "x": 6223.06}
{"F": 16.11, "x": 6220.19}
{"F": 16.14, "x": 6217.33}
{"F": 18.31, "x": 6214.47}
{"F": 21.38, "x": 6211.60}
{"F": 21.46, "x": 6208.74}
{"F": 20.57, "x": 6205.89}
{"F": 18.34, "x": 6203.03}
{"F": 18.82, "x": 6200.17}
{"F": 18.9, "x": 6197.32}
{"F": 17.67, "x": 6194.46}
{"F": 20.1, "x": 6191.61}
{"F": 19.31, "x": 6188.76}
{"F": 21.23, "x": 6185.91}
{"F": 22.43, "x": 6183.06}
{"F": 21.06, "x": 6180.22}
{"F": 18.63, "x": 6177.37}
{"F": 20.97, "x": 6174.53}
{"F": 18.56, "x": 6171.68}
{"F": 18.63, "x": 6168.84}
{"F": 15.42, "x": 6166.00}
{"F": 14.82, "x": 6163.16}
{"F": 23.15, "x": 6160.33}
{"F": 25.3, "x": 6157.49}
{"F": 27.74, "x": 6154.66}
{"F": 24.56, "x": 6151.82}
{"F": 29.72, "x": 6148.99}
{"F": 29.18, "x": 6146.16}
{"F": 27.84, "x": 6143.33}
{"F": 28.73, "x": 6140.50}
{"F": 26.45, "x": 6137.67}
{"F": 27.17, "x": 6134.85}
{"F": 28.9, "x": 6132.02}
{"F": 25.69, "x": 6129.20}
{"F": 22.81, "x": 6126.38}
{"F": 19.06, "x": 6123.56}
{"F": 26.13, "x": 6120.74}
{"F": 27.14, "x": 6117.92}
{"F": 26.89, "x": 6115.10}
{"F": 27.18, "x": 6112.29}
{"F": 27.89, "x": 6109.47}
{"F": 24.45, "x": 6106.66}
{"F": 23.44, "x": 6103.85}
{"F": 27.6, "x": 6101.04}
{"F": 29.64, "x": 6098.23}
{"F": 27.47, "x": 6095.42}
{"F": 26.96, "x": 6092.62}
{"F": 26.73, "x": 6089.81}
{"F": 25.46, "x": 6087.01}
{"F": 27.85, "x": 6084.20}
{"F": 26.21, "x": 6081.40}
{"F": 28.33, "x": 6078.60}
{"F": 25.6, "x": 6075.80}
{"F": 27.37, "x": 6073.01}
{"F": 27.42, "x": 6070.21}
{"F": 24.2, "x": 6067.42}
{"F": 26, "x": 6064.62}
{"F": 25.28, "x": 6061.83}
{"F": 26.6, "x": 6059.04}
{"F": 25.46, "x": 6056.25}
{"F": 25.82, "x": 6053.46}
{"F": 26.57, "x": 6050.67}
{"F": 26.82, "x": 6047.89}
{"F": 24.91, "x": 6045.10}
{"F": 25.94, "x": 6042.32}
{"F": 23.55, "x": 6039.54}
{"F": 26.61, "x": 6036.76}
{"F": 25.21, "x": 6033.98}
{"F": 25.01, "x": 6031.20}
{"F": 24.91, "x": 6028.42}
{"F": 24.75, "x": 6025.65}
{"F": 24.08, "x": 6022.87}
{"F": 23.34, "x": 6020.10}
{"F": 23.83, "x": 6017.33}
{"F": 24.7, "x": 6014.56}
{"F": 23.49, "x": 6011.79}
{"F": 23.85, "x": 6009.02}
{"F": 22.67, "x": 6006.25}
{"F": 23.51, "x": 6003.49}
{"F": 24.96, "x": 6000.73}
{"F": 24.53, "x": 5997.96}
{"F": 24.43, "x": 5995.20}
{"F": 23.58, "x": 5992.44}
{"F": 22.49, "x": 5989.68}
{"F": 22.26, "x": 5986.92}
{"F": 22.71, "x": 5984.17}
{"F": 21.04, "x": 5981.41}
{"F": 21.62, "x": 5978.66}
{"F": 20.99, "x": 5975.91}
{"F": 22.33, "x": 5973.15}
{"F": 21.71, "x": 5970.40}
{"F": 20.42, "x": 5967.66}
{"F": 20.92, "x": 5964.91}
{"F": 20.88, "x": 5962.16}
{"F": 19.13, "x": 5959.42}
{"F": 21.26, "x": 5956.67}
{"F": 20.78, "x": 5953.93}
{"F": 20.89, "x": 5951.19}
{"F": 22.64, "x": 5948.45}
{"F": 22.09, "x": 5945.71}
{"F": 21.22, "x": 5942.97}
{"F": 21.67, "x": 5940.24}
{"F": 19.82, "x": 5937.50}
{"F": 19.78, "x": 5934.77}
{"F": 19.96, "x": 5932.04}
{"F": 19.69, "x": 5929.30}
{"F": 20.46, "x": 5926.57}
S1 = -0.13 mag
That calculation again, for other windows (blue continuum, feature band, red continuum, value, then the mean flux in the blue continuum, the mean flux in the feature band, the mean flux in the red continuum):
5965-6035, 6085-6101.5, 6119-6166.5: -0.12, 23.2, 27.3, 25.1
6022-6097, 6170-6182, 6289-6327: 0.27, 26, 19.9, 25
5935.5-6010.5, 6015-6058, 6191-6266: -0.19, 22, 25.1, 18.1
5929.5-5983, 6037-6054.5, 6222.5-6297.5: -0.24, 21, 25.7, 19.4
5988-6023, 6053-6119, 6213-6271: -0.22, 23.8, 26.5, 17.8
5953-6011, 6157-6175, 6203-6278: 0.02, 22.2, 19.2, 18.4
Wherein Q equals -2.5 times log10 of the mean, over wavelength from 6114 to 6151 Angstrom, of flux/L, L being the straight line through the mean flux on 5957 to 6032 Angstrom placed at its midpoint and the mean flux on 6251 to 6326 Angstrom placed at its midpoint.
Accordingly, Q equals -0.17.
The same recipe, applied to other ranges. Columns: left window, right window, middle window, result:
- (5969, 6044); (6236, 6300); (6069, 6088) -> -0.185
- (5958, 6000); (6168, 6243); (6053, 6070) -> -0.231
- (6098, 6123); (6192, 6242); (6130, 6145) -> -0.150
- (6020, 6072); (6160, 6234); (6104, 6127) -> -0.129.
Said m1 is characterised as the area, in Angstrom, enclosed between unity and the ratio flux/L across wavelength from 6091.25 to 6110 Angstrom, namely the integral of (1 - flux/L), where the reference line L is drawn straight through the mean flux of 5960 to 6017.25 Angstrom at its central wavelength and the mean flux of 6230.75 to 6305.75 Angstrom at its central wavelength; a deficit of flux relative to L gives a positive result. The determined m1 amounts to -4.4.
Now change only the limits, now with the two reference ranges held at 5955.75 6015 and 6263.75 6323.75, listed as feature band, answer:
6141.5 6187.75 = 0.9 Angstrom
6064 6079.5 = -2.6 Angstrom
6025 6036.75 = -1.4 Angstrom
